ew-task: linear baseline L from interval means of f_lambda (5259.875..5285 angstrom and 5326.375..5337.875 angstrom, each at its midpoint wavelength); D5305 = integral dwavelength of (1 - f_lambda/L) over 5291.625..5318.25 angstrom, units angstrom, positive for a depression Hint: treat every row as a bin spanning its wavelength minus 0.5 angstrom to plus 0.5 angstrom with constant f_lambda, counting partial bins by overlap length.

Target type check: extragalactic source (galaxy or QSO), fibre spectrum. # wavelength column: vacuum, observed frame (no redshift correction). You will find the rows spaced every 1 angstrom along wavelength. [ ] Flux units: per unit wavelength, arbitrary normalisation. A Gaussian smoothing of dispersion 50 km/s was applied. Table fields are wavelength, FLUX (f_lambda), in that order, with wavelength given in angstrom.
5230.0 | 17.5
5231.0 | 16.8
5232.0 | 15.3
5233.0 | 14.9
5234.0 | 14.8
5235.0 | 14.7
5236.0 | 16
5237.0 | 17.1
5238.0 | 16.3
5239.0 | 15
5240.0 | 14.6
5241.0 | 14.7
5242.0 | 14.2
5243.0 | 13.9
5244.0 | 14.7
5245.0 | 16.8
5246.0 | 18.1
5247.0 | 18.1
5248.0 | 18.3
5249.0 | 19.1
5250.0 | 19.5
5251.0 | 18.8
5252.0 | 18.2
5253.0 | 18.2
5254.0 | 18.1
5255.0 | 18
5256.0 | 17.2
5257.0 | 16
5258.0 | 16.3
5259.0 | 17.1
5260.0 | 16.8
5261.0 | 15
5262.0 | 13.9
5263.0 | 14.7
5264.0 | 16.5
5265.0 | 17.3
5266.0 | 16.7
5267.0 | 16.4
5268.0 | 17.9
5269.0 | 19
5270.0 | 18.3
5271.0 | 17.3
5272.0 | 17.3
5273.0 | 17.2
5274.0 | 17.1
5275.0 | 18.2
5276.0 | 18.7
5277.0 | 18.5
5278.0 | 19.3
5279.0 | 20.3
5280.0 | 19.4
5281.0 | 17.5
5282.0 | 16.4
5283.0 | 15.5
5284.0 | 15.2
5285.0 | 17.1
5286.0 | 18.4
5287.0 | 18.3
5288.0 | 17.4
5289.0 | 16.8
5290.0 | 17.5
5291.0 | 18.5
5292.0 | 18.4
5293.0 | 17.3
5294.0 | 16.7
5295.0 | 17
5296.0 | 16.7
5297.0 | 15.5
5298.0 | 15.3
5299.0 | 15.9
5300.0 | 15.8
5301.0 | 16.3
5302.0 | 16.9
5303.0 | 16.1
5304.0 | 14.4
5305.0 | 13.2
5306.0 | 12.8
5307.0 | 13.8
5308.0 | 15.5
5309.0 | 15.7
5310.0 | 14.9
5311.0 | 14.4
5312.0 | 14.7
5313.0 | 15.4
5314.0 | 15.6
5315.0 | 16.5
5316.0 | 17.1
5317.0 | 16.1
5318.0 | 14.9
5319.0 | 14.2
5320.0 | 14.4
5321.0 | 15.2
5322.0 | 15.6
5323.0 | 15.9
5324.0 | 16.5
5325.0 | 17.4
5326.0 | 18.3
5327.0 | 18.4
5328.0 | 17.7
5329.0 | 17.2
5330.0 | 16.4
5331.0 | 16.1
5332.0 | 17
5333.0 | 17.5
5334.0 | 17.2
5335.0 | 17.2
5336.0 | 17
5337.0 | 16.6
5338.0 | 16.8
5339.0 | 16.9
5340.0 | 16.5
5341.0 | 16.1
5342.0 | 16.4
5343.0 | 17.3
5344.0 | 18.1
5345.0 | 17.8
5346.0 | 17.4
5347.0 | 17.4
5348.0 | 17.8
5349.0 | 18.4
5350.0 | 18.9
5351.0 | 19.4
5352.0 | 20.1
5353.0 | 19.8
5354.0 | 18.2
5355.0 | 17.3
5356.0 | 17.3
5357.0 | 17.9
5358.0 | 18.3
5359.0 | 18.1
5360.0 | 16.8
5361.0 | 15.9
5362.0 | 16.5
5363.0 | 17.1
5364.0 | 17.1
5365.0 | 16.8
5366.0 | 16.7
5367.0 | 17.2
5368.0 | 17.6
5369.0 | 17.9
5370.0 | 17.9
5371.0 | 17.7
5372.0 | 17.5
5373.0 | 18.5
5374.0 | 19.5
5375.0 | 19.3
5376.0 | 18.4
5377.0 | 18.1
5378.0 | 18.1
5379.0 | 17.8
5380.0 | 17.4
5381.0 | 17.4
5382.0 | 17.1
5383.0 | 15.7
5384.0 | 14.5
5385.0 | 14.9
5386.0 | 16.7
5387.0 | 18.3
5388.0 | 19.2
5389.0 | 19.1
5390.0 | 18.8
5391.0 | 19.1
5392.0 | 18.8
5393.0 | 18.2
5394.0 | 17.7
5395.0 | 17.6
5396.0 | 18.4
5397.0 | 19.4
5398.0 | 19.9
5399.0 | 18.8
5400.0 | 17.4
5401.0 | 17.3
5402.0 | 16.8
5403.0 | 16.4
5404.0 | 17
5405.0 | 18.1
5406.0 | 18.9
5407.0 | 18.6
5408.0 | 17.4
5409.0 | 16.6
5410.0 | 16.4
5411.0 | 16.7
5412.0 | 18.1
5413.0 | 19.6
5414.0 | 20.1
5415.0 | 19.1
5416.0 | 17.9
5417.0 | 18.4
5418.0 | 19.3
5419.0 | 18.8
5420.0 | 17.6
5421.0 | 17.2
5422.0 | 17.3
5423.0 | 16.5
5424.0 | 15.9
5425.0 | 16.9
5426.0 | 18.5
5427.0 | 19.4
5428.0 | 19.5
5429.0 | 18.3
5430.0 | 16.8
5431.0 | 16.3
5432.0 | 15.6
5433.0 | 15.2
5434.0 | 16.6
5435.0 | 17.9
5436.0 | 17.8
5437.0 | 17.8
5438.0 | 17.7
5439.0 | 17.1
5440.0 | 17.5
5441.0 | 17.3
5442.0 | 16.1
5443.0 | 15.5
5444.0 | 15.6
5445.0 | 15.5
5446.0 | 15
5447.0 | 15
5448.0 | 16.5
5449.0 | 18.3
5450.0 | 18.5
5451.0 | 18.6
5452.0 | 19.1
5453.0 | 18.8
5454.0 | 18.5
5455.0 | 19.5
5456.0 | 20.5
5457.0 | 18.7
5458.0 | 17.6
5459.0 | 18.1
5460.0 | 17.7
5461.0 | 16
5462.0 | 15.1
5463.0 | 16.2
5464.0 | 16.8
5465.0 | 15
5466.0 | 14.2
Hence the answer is 2.34 angstrom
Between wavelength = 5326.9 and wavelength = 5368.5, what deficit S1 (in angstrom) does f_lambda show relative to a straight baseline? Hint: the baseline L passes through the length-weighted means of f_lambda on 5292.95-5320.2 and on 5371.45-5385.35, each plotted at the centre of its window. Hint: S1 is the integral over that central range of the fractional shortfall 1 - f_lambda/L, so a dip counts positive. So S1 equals -2.1 angstrom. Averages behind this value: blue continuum 15.4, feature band 17.4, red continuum 17.5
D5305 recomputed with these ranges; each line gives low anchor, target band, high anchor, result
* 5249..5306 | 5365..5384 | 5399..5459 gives -0.3 angstrom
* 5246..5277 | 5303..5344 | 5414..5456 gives 3.3 angstrom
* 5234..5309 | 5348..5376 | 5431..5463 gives -1.5 angstrom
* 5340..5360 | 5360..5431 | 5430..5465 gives -0.9 angstrom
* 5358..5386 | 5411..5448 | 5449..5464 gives 1.0 angstrom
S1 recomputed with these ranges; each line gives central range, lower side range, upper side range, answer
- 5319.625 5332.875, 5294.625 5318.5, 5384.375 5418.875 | -0.6 angstrom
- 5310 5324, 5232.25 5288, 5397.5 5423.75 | 1.5 angstrom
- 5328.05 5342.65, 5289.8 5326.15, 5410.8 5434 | -0.5 angstrom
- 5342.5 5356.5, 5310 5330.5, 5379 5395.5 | -1.3 angstrom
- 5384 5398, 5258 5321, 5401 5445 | -0.7 angstrom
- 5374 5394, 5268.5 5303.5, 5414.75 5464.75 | -0.4 angstrom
